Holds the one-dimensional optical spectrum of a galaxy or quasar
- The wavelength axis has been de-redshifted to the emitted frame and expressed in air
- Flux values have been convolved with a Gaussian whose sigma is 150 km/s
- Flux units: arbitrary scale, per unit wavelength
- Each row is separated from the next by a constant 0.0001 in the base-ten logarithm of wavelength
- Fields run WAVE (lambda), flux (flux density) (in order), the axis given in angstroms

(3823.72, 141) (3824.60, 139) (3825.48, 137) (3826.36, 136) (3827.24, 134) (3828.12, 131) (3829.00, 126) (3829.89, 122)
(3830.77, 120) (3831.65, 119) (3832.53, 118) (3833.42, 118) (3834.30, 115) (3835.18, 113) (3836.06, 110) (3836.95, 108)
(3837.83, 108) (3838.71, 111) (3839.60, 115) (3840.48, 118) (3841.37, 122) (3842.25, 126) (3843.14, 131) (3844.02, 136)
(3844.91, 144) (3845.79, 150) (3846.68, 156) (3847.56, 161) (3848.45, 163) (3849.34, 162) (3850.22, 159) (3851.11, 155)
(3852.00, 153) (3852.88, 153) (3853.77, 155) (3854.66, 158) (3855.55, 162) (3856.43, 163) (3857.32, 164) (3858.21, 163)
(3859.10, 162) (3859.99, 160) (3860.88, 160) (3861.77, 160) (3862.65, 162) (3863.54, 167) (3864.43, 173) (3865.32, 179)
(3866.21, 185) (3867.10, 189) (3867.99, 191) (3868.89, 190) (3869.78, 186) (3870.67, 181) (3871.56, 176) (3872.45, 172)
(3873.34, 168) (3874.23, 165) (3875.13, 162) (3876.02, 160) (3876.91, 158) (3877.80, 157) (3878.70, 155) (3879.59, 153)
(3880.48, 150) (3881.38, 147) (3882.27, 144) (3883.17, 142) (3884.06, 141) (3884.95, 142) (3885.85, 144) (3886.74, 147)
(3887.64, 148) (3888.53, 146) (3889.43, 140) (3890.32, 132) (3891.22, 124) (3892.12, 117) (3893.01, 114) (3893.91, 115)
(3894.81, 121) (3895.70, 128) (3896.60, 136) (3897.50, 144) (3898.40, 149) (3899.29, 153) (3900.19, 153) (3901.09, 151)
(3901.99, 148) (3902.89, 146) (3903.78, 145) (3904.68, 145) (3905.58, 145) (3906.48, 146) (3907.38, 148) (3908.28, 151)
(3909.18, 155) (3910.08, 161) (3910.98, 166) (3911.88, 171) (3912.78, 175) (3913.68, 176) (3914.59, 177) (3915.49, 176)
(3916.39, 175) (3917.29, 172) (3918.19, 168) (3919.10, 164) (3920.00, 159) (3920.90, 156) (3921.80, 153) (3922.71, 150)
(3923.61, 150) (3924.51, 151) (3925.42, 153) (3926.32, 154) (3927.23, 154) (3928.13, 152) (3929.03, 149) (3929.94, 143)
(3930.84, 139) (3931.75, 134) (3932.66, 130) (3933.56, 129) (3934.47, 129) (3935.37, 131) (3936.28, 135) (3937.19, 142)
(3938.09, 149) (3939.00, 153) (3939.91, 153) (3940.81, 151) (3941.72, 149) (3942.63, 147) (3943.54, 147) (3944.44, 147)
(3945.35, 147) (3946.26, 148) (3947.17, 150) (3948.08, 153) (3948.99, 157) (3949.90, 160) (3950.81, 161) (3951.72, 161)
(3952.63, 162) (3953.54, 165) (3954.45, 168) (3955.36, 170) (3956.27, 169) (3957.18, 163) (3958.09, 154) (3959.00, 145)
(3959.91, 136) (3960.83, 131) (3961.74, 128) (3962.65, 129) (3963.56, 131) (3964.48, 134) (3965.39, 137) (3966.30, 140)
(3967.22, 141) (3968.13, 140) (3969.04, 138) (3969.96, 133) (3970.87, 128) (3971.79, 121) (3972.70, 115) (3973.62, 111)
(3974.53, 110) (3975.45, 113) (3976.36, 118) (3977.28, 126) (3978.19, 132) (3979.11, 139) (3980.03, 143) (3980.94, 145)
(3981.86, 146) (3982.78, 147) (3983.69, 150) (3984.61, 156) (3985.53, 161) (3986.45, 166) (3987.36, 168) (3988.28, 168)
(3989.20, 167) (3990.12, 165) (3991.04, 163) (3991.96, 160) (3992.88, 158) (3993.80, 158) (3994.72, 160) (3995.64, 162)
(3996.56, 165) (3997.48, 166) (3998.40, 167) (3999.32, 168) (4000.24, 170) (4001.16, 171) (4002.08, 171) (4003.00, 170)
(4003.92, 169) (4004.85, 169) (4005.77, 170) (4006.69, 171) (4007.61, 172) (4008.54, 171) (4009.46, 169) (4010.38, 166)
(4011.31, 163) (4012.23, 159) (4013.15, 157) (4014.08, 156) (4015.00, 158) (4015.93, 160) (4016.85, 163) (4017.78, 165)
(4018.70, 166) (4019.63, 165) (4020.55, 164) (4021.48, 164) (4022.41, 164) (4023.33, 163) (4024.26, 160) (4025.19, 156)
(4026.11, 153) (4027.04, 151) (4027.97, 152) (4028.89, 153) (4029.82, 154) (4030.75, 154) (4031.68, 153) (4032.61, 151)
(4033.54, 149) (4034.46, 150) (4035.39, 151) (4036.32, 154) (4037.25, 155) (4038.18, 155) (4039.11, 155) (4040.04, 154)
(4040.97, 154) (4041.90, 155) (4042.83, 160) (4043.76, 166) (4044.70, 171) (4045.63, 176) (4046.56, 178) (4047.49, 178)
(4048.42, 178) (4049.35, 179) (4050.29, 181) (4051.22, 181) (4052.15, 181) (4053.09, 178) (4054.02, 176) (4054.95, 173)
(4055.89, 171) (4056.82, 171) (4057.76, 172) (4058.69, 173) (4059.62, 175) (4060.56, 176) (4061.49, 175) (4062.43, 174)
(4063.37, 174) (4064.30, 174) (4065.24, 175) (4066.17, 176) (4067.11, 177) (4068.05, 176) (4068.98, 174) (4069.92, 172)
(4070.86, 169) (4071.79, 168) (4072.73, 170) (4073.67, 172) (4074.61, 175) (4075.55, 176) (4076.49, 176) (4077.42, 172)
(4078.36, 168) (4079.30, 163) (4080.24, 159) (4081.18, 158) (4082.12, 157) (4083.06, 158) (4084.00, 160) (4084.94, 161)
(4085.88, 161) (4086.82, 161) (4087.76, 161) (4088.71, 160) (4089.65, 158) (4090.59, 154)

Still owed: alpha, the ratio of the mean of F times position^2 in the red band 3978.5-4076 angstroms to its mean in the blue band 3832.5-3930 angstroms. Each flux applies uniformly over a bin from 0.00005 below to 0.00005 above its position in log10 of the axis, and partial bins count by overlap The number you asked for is 1.17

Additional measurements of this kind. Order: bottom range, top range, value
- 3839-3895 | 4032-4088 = 1.21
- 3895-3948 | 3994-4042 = 1.12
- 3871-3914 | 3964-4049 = 1.11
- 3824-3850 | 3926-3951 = 1.19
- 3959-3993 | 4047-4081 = 1.29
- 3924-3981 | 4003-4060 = 1.20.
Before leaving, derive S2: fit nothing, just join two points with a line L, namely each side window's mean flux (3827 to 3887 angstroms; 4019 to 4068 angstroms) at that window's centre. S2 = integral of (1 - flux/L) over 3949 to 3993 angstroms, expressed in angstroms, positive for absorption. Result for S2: 3.9 angstroms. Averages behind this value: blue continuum 149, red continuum 166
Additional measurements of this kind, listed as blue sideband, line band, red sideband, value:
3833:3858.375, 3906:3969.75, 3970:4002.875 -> -2.2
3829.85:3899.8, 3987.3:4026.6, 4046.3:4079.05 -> 0.6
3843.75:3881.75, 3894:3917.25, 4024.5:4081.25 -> 1.5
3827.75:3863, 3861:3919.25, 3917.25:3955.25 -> -4.3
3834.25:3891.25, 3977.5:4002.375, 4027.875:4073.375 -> 0.6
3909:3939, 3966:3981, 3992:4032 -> 2.9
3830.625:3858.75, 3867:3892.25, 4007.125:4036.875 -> -2.5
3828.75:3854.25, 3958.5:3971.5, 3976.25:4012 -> 1.7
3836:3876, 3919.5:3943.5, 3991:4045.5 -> 1.9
